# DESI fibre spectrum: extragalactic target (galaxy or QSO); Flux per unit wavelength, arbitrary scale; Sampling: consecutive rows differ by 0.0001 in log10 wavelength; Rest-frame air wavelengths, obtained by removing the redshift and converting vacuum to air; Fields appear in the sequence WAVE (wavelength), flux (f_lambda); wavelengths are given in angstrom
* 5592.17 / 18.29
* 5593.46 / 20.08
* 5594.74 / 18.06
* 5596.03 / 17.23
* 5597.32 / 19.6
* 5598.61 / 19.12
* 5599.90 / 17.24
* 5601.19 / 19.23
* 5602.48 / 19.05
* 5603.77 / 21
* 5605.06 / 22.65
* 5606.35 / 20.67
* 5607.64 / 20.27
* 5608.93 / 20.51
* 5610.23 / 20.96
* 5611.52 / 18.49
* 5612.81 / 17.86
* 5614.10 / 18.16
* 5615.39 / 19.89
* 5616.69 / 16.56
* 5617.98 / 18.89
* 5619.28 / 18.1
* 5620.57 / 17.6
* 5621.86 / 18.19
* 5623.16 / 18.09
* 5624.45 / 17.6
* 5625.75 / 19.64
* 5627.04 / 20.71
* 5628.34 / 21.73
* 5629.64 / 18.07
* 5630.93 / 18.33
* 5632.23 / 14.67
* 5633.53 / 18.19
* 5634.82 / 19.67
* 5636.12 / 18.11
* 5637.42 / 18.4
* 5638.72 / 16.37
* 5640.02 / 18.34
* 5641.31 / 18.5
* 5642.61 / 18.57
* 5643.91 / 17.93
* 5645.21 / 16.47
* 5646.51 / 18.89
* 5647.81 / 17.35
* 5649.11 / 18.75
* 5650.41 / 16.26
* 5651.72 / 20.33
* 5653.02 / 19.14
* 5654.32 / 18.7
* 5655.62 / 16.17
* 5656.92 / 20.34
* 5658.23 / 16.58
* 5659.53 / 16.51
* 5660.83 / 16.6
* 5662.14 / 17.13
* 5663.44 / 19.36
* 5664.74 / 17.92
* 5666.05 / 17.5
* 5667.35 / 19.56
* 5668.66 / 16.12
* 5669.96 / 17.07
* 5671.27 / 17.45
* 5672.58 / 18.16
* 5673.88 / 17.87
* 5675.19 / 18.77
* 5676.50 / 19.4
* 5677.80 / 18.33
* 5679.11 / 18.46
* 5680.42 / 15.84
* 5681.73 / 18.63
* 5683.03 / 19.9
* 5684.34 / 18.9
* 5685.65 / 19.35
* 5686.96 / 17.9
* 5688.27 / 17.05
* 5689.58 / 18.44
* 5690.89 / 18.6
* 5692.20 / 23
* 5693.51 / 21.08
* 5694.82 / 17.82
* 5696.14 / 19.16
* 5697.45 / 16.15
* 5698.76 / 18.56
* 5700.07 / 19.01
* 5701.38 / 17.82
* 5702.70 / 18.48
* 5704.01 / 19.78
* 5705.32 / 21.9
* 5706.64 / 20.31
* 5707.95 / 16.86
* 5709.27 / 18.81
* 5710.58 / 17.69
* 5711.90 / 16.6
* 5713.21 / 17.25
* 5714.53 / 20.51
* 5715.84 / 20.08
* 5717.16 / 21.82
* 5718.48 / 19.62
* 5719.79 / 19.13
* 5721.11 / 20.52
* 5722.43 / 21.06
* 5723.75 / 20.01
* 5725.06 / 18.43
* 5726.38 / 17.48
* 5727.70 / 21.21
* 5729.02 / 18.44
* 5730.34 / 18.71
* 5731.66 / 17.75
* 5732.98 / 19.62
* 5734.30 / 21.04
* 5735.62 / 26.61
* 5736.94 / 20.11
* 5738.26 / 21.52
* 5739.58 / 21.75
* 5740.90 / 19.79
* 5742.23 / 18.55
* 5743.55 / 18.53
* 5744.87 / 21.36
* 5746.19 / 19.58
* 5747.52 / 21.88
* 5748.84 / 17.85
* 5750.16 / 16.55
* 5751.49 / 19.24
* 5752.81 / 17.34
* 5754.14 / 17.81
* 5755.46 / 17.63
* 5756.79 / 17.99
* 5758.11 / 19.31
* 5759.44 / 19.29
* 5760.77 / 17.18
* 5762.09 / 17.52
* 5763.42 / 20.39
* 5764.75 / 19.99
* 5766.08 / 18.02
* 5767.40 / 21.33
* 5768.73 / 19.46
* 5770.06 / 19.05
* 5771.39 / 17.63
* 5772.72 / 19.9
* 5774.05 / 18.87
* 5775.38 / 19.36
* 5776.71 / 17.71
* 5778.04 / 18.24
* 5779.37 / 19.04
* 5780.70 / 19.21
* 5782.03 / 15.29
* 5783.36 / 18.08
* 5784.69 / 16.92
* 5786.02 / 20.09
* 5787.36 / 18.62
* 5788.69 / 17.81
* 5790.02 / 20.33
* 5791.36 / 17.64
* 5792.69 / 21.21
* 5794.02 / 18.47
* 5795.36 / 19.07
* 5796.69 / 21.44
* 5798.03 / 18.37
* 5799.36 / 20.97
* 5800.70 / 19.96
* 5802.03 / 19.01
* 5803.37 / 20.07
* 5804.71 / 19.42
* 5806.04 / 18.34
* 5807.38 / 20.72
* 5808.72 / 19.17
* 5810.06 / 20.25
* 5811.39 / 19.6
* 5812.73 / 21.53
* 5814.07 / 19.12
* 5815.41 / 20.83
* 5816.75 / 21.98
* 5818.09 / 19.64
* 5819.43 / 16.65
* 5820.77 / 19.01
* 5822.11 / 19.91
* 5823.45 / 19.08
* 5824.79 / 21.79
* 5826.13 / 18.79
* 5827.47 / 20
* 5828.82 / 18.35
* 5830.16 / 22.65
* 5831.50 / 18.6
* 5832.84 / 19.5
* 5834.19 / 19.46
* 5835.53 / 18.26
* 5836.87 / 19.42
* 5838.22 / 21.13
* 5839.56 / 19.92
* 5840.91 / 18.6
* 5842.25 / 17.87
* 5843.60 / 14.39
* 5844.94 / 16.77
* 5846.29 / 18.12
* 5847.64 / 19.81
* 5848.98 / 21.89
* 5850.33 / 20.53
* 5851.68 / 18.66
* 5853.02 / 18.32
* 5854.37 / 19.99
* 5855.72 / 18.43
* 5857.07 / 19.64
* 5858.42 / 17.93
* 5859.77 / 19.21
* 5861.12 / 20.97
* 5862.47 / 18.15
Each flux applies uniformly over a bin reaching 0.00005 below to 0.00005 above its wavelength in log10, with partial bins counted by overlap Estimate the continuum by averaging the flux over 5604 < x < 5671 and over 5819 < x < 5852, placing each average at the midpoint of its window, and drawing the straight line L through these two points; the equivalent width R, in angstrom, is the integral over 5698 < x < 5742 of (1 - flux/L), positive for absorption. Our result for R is -2.1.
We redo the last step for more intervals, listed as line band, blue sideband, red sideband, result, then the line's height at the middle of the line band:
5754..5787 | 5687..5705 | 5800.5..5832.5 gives 1.36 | 19.4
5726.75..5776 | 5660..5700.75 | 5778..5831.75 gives -1.14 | 19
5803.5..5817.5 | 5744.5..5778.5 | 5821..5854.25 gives -0.72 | 19.1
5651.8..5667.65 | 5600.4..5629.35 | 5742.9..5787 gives 0.94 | 19.1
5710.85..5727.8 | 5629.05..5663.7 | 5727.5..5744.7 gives 0.36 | 19.8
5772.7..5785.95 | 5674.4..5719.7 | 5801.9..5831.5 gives 0.85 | 19.5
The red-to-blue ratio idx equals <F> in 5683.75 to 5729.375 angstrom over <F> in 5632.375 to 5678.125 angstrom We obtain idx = 1.06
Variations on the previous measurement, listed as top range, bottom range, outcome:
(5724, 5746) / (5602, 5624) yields 1.04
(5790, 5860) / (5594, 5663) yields 1.05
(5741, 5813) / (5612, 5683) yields 1.05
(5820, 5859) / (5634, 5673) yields 1.07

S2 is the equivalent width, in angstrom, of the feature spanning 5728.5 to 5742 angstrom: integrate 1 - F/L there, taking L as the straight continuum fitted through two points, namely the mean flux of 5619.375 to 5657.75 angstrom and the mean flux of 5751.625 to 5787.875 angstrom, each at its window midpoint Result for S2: -1.45 angstrom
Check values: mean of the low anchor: 18.3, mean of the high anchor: 18.6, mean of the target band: 20.5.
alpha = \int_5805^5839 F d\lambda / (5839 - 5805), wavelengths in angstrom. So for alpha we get 19.8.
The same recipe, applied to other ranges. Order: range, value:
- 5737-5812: 19.1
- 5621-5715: 18.4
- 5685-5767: 19.2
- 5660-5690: 18.1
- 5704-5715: 18.8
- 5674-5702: 18.7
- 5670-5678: 18.2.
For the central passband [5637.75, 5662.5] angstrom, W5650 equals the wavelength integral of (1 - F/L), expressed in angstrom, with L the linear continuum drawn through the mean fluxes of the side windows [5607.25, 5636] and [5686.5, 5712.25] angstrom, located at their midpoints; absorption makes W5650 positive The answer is 1.2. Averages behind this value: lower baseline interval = 18.7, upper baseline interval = 18.8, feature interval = 17.9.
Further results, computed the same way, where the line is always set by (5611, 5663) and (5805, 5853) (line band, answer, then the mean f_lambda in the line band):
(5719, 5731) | -0.5 angstrom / 19.4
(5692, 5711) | -0.5 angstrom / 19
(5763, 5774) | -0.2 angstrom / 19.4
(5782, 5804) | 0.1 angstrom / 19.1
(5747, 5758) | 0.4 angstrom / 18.3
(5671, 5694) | -0.3 angstrom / 18.7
